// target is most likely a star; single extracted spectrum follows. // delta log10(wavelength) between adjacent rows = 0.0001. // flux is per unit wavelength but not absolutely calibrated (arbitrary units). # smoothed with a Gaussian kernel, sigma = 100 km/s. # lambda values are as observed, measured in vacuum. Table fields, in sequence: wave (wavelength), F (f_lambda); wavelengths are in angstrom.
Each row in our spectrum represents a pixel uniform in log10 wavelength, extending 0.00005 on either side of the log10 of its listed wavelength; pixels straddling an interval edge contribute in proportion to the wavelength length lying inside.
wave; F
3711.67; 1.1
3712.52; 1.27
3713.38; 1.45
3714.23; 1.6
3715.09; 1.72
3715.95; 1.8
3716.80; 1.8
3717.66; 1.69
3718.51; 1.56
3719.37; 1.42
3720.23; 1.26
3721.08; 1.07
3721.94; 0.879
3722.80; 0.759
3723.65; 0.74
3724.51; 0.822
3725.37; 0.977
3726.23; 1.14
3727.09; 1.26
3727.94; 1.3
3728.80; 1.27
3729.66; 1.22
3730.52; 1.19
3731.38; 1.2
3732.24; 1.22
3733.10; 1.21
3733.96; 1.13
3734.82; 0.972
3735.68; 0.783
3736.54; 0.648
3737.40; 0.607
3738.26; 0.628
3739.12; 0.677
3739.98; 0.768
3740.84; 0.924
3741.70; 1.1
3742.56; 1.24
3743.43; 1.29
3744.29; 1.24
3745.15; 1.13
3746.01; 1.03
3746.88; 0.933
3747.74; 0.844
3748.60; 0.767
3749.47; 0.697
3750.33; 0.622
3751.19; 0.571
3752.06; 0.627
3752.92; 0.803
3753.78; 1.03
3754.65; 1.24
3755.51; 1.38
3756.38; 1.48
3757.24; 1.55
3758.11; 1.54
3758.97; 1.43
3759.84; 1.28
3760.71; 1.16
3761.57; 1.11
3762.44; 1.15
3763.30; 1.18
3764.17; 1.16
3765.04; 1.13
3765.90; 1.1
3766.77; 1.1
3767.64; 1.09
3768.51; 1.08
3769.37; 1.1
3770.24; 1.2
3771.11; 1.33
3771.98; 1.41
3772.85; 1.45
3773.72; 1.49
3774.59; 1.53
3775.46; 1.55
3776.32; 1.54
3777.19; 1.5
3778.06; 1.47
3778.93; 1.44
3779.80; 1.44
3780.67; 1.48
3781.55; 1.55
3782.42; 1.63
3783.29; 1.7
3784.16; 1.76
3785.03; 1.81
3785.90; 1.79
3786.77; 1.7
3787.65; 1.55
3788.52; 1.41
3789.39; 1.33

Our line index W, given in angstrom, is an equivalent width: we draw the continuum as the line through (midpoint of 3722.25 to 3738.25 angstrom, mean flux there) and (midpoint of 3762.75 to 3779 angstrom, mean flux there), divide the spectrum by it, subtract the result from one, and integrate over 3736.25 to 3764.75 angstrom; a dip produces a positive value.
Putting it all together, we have 3.34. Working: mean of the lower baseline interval 1.01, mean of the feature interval 1.03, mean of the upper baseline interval 1.3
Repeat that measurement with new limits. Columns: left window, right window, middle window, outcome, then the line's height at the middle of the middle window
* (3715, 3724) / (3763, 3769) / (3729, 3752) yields 5.40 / 1.23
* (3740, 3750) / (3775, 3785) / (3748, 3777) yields 2.50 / 1.28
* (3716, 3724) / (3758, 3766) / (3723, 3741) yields 3.95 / 1.26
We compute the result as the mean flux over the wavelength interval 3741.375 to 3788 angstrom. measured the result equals 1.27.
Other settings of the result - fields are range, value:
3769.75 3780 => 1.44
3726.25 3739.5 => 1.03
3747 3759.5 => 1.04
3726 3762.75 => 1.05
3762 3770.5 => 1.13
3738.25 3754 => 0.896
